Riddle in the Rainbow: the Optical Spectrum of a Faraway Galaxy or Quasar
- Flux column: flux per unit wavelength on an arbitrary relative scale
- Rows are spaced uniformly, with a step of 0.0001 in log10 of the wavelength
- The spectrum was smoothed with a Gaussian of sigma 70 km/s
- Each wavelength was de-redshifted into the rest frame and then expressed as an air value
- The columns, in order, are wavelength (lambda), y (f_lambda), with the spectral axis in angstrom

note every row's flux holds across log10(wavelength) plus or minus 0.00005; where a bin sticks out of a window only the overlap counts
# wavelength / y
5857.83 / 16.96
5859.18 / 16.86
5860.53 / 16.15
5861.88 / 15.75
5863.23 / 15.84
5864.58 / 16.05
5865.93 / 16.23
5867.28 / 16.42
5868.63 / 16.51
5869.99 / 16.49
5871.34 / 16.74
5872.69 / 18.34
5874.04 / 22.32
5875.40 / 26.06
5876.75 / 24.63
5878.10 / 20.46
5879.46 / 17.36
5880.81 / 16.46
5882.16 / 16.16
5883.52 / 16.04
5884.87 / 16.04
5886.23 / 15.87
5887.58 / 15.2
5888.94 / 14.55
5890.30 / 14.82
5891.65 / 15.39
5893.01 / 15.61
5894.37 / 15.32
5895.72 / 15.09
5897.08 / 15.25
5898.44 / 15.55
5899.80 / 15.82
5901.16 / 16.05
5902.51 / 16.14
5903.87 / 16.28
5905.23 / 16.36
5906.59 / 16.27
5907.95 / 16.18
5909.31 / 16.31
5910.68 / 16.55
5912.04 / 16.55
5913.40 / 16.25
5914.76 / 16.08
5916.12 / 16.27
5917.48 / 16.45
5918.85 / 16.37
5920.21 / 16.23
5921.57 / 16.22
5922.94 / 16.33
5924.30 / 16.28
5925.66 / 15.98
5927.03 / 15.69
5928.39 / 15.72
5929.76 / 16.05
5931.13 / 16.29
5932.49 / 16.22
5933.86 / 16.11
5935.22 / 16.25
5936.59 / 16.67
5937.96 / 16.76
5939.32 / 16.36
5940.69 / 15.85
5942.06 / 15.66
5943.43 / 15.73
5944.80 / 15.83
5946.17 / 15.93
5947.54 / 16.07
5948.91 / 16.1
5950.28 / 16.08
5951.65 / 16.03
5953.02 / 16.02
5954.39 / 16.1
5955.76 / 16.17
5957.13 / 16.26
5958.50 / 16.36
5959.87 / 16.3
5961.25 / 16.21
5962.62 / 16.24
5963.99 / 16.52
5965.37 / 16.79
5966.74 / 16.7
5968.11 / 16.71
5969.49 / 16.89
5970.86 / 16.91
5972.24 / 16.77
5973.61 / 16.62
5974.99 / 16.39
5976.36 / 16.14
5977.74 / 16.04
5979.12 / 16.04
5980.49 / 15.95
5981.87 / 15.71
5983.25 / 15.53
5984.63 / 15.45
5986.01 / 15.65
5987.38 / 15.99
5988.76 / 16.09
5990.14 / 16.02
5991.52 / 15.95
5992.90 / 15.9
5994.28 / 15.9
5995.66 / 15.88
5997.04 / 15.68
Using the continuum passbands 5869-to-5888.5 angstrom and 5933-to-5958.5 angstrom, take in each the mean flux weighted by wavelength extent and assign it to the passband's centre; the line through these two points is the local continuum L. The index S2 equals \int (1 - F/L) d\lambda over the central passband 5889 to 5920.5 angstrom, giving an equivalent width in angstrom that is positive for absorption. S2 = 2.8 angstrom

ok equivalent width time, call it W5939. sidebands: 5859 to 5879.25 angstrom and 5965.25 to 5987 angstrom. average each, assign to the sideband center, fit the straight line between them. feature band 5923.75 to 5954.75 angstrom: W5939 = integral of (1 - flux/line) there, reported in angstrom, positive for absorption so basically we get 1.6 angstrom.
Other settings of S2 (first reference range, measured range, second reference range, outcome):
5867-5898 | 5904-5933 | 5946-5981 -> 1.08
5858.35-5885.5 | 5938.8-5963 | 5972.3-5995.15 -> 0.67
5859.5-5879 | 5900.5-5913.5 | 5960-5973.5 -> 1.03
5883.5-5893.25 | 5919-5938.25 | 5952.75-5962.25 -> -0.39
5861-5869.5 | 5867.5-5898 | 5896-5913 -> -2.21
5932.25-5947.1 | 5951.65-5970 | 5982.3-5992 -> -0.47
